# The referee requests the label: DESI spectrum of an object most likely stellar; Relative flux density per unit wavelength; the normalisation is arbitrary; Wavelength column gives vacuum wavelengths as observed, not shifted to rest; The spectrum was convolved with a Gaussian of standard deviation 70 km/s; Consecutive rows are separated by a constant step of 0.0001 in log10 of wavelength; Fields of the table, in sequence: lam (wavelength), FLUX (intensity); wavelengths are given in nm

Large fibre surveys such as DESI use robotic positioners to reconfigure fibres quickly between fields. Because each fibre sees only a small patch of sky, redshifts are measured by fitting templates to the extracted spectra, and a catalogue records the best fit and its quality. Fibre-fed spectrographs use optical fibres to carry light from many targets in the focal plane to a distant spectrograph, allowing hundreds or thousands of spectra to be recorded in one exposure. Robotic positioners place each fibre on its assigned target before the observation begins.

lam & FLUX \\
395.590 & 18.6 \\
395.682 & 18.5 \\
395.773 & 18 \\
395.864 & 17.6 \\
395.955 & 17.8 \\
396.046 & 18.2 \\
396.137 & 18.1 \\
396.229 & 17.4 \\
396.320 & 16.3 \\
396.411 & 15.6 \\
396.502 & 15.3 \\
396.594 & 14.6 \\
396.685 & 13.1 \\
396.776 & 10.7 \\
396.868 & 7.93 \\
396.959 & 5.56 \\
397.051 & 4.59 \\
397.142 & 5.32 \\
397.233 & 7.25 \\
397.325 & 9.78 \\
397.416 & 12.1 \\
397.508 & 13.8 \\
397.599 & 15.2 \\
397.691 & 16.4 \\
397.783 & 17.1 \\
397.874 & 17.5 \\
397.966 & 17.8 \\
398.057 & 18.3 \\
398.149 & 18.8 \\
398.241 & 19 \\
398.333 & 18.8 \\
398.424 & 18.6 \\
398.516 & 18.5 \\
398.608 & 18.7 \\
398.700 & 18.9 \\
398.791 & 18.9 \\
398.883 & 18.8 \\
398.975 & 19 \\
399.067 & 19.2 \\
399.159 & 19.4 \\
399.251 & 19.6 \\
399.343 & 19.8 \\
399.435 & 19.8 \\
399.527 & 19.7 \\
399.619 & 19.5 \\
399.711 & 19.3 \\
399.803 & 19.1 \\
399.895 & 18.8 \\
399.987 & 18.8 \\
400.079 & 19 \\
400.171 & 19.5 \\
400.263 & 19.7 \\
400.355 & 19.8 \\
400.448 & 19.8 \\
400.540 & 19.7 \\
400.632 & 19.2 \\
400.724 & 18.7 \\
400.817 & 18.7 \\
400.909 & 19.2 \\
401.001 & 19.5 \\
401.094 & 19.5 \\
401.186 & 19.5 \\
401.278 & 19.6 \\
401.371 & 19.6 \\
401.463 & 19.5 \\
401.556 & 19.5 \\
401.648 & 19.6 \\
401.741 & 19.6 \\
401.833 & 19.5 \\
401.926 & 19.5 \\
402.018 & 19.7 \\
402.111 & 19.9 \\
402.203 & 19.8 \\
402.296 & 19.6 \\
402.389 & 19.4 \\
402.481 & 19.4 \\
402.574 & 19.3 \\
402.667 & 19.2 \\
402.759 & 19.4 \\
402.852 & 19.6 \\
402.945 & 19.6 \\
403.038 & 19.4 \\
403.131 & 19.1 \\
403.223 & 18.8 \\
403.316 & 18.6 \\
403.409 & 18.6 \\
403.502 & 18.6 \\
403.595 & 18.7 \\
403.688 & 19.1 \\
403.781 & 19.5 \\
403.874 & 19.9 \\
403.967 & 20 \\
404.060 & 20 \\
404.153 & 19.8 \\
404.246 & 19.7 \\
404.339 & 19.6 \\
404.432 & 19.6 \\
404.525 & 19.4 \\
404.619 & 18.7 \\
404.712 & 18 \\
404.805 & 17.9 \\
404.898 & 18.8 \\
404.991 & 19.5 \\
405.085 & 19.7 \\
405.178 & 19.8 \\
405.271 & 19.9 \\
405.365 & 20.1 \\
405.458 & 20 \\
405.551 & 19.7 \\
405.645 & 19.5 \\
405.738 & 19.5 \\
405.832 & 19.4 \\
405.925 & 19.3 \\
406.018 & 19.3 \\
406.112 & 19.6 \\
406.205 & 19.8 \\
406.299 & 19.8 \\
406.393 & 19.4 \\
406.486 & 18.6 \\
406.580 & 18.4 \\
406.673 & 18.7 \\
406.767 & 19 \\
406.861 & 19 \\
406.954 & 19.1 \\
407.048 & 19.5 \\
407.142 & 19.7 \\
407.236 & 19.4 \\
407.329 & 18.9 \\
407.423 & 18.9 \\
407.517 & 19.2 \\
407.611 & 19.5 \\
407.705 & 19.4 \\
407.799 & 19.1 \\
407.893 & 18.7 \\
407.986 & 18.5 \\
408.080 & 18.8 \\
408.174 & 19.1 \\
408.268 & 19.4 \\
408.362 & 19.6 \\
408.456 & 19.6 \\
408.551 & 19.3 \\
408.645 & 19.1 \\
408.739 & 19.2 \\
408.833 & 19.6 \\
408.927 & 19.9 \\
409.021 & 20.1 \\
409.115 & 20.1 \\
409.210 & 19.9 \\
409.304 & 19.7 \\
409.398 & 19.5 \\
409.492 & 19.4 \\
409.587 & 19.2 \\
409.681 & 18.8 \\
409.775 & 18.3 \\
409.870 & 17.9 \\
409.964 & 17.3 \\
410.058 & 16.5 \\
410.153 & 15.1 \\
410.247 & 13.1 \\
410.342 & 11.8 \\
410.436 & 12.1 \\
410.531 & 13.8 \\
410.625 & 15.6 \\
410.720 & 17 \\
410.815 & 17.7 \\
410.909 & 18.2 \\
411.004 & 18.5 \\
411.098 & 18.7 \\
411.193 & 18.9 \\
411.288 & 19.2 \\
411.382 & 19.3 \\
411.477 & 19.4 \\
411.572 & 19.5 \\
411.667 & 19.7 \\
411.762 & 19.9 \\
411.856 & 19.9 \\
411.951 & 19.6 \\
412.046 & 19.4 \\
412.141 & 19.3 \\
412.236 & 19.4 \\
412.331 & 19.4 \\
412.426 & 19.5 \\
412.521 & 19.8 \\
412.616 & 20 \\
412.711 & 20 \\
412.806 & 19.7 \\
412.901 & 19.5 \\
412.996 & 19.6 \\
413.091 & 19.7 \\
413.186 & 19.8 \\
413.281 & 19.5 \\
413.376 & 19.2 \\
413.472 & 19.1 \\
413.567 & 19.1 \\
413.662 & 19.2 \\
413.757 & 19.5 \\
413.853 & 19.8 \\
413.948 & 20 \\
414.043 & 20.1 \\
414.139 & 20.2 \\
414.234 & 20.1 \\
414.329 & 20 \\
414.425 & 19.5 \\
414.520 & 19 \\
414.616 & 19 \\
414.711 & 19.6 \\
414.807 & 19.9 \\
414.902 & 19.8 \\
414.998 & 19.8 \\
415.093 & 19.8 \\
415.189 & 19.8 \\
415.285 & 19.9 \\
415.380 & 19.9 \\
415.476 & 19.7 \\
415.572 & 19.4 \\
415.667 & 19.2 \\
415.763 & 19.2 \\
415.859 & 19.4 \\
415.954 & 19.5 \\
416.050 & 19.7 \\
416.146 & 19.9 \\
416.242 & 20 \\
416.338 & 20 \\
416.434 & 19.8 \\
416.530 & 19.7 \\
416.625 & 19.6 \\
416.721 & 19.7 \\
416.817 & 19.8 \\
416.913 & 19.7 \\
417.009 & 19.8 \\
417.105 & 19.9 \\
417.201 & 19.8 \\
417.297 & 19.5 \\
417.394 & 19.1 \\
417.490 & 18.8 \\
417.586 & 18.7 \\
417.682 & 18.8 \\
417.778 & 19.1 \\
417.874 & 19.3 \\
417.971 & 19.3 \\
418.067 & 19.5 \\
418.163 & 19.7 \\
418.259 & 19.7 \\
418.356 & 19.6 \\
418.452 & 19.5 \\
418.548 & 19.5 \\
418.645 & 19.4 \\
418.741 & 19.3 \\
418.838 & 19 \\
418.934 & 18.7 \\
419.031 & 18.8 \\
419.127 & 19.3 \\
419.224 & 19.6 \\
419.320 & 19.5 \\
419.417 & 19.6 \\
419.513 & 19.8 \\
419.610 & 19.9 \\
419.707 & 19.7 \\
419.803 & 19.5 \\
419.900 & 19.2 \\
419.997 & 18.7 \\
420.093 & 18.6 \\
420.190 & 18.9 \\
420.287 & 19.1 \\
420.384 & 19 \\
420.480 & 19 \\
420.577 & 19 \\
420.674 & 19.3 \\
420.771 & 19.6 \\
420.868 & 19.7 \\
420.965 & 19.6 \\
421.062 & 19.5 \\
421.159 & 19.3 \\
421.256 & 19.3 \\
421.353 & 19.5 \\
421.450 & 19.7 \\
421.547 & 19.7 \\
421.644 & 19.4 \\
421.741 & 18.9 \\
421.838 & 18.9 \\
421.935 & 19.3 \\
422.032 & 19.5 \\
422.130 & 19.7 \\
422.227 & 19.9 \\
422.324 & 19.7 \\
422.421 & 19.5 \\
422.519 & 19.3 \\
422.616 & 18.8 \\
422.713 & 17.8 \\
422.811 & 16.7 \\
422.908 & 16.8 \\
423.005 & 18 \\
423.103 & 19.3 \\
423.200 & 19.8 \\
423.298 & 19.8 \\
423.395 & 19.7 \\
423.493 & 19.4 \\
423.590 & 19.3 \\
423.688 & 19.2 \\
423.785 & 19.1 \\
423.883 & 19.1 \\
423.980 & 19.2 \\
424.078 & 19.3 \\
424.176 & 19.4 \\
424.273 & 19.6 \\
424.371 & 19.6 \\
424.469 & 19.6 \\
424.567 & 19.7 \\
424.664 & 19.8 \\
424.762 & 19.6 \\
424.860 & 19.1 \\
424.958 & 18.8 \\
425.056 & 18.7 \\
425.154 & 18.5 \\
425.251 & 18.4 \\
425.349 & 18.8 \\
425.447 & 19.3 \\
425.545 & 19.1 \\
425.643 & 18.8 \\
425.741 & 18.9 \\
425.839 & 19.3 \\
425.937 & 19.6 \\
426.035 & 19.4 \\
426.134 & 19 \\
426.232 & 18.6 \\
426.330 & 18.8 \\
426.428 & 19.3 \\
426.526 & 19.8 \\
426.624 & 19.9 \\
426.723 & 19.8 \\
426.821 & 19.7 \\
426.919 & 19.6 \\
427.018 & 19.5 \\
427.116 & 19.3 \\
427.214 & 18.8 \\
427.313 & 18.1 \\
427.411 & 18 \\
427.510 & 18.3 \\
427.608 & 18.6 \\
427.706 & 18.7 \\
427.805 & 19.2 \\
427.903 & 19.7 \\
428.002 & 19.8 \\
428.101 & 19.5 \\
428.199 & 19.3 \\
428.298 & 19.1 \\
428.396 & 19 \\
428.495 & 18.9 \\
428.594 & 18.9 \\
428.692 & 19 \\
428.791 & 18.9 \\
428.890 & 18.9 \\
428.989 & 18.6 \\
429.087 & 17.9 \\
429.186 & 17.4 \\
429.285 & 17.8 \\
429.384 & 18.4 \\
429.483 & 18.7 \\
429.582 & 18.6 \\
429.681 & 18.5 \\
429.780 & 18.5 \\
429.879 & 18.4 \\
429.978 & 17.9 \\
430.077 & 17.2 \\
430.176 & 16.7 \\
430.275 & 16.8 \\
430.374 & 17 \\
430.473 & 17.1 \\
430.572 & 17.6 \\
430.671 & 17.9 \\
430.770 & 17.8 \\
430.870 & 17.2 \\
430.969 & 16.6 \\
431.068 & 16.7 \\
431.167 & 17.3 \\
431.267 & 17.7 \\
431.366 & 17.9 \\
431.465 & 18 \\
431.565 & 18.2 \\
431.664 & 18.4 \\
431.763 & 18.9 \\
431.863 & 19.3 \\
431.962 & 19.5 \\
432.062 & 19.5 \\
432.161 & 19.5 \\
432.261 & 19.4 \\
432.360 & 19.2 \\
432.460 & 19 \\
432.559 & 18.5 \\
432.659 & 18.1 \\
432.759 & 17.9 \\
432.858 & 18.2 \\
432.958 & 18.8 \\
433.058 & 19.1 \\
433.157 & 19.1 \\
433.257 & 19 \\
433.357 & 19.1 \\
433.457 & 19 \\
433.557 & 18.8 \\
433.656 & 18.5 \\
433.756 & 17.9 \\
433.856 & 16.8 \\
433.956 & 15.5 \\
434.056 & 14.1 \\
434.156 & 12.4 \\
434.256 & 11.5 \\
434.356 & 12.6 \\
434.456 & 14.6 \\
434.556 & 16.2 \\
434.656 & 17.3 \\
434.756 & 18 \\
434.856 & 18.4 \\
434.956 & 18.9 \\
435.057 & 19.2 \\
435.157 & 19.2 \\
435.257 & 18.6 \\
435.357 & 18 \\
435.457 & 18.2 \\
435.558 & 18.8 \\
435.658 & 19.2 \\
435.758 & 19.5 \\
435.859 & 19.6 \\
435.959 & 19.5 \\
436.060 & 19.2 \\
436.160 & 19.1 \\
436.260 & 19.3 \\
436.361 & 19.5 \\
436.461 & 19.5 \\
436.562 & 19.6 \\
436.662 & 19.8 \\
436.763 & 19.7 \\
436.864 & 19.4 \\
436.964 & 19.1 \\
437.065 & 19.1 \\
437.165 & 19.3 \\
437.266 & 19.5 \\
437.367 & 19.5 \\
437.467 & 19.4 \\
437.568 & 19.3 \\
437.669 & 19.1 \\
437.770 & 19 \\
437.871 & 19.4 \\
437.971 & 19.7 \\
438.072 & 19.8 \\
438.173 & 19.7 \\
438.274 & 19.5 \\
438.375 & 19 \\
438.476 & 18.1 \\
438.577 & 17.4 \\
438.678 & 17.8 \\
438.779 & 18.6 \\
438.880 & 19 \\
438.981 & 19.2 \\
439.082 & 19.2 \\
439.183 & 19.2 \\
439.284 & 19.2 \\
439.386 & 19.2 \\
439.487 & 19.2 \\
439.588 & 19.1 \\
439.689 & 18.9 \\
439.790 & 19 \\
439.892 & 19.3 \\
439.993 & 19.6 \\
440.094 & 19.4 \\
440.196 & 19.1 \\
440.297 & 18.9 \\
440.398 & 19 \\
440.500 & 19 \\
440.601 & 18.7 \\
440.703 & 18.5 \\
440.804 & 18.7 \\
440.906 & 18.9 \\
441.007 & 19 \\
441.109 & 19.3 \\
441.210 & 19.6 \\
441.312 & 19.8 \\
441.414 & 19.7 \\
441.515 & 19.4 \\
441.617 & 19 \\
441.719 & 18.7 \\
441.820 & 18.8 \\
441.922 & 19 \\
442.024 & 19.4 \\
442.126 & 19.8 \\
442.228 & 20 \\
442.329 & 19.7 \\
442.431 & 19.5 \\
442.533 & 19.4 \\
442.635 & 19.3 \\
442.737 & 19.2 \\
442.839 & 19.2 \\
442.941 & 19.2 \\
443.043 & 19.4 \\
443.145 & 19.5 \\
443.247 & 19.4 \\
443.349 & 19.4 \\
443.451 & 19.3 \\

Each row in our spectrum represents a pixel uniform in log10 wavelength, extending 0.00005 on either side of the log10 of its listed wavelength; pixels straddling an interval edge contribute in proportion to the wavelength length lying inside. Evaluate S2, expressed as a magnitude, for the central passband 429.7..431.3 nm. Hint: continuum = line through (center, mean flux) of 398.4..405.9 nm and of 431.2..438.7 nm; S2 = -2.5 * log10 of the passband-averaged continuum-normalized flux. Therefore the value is 0.07 mag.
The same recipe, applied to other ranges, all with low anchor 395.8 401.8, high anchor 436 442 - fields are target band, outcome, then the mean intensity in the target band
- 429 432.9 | 0.039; 18.1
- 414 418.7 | -0.090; 19.6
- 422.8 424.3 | -0.038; 19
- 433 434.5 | 0.143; 16.6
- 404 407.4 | -0.109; 19.3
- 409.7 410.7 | 0.159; 15.3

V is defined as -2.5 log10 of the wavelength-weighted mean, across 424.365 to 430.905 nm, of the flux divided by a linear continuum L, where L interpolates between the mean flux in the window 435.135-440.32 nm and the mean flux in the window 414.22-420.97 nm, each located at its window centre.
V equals 0.03 mag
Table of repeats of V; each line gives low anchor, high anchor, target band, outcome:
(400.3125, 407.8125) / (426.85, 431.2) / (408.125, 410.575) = 0.07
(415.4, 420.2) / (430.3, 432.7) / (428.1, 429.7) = -0.01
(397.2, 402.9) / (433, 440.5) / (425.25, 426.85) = -0.04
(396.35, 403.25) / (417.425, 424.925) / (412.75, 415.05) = -0.05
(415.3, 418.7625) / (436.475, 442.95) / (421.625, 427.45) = 0.02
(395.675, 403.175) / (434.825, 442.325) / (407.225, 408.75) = -0.07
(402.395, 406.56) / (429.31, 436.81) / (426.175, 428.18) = -0.05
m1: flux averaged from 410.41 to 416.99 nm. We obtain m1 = 19.3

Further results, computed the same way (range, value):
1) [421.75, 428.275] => 19.1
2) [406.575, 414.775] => 18.9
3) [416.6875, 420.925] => 19.3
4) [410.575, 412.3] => 18.8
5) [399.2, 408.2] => 19.3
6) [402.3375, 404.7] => 19.3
